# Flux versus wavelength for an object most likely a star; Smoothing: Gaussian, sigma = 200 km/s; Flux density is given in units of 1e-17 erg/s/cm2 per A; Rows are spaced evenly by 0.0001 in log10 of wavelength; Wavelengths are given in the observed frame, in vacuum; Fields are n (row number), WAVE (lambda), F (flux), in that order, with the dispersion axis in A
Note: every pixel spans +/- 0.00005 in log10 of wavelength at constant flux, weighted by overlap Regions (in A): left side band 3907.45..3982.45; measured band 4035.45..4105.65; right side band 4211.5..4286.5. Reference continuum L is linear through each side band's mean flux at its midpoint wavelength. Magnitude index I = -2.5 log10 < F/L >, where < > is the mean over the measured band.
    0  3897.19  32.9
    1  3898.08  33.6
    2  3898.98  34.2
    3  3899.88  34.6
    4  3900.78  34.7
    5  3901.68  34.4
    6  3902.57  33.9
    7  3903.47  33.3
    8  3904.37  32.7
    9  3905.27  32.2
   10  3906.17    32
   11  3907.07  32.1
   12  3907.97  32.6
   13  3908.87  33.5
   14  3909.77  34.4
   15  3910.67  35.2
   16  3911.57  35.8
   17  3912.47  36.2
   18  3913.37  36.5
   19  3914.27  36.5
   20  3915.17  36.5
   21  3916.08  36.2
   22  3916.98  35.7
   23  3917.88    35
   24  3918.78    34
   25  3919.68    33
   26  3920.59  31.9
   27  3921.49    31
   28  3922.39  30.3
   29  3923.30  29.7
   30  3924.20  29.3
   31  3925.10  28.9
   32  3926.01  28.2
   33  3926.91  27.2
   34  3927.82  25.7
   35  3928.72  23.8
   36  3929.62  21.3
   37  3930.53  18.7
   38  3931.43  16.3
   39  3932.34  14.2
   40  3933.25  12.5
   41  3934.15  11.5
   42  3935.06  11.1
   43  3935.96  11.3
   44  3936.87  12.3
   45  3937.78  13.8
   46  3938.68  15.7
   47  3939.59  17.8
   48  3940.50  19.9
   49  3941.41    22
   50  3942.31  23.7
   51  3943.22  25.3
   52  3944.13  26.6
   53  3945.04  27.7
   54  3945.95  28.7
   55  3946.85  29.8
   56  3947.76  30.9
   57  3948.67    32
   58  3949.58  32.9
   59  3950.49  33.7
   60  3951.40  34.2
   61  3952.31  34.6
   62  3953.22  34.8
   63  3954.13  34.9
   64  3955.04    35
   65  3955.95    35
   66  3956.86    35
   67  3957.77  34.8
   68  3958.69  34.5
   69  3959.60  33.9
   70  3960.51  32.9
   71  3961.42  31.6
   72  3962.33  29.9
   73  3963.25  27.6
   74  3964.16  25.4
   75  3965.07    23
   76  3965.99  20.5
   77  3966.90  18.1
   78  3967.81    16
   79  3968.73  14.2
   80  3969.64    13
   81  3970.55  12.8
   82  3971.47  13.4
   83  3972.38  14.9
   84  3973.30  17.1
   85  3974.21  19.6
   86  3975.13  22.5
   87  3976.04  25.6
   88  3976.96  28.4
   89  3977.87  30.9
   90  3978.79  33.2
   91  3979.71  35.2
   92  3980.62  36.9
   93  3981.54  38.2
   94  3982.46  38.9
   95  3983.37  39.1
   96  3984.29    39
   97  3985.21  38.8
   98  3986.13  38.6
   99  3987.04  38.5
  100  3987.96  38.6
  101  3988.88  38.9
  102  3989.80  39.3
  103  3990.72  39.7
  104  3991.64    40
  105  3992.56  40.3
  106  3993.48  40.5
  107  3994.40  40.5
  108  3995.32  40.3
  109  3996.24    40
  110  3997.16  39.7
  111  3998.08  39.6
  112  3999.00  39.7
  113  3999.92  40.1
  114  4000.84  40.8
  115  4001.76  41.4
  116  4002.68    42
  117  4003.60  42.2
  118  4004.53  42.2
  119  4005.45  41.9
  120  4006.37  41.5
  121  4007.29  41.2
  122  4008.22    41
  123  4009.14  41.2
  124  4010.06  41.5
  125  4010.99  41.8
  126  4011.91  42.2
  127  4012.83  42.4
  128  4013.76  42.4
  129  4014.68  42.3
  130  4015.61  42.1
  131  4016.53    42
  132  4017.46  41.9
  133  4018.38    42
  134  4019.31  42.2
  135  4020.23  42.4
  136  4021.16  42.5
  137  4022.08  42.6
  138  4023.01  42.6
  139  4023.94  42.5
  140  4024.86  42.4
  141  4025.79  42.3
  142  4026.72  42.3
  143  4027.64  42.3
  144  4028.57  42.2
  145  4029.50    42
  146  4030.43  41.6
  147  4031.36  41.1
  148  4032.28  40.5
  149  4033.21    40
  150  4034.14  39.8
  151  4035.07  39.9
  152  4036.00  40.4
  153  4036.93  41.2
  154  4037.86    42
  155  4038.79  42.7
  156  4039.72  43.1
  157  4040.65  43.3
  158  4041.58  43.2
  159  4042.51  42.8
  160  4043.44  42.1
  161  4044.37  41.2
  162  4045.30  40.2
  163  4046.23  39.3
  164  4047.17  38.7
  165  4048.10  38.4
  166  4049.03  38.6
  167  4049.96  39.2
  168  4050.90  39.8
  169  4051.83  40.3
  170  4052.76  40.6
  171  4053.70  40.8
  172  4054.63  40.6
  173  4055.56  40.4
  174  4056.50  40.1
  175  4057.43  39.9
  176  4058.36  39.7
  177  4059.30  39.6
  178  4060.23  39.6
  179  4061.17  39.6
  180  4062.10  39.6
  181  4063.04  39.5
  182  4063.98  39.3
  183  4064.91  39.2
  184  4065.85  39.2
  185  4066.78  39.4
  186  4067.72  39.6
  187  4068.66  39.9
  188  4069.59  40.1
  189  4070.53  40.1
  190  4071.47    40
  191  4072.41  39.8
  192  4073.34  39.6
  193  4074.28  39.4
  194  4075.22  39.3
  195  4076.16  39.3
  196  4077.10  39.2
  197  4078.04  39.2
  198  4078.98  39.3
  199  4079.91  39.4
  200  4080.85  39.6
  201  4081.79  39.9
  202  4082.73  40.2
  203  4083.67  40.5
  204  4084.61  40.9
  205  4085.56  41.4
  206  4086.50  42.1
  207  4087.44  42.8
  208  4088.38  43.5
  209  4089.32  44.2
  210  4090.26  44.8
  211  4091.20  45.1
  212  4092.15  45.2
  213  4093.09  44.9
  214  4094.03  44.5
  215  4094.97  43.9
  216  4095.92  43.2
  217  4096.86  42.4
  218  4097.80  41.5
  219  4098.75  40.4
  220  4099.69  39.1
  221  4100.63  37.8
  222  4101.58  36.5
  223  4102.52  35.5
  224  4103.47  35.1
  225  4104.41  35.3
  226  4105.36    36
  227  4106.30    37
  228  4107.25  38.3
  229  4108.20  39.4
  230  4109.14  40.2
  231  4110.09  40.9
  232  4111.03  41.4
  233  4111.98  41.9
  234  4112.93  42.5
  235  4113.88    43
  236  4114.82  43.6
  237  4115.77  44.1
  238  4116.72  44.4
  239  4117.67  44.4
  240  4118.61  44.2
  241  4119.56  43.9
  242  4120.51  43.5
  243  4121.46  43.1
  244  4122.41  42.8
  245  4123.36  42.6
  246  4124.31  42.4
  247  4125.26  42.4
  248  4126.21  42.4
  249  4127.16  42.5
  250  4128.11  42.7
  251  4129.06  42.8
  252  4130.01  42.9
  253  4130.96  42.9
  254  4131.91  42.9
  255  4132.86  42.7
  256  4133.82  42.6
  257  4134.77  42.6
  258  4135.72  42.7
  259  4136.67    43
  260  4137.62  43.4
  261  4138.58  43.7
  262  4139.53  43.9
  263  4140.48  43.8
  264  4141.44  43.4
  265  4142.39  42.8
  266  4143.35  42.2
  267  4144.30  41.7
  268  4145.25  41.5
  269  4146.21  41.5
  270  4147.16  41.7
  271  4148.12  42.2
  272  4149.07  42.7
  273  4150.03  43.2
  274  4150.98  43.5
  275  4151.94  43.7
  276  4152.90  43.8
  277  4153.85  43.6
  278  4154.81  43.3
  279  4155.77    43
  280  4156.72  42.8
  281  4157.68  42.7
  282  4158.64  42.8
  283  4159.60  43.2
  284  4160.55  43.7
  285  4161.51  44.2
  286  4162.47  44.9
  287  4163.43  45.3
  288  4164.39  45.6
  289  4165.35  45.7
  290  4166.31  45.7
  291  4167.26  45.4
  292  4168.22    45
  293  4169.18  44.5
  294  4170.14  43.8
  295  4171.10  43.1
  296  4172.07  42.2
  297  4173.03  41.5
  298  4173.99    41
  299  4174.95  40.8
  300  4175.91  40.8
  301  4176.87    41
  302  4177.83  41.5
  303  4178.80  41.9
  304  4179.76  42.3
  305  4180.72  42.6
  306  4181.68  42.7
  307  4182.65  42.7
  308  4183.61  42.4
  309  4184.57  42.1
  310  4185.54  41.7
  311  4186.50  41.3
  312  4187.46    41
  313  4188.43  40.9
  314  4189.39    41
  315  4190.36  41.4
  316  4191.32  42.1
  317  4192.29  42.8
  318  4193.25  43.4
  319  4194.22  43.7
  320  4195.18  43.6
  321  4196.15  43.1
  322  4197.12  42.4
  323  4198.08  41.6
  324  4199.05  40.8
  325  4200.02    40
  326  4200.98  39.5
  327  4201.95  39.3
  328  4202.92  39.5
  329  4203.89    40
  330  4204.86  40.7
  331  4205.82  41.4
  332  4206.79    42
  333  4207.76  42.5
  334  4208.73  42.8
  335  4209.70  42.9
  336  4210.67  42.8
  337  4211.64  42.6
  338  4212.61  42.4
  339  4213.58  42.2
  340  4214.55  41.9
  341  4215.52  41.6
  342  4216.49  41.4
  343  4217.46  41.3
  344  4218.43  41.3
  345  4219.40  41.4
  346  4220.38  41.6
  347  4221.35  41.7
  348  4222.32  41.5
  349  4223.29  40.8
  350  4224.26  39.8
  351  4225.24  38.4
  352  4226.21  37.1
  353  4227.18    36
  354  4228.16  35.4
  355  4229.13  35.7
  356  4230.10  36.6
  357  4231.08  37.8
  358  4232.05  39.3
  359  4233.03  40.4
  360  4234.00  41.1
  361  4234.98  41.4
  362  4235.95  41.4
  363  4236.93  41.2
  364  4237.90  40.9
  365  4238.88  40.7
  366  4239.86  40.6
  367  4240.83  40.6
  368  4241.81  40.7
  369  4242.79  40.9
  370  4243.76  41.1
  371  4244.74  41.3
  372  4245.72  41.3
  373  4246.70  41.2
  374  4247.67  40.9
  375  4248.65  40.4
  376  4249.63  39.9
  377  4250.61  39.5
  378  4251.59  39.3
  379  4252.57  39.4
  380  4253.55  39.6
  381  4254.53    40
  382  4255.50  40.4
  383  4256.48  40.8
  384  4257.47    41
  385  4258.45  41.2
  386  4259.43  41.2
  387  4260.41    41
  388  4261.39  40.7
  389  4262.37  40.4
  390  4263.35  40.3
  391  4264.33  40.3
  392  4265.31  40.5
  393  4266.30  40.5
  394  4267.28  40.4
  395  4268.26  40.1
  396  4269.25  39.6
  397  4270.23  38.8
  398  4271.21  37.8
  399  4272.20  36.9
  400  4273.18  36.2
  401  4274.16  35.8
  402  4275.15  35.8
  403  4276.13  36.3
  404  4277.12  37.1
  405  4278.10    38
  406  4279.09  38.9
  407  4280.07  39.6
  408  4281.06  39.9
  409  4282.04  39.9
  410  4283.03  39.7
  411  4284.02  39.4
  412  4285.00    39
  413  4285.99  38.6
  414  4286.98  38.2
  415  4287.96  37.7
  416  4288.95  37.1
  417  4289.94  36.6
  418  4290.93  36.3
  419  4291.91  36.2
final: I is -0.24 mag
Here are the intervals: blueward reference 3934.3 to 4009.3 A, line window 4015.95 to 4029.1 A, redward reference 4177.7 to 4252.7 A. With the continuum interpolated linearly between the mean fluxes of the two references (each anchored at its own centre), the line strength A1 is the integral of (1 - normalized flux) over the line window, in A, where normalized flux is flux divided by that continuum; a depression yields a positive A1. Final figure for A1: -3.7 A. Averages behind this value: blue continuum 31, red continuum 41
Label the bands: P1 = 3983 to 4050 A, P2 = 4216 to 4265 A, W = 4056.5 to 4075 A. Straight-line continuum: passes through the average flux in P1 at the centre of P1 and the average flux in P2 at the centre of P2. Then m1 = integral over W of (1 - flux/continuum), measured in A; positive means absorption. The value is 0.5 A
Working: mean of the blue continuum 41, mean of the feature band 39.7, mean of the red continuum 40.2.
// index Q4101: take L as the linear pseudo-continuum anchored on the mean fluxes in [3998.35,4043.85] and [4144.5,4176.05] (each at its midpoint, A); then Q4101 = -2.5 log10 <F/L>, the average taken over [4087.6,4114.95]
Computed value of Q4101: 0.04 mag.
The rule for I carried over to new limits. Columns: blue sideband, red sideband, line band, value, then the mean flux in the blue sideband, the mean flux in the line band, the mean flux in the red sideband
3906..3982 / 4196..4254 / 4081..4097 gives -0.25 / 27.1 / 42.8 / 40.5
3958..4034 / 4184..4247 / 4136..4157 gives -0.09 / 36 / 42.9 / 40.9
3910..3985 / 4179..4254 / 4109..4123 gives -0.20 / 27.3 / 43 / 40.9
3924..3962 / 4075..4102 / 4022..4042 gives -0.18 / 25.8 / 41.8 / 41.4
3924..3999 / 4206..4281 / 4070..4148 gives -0.20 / 28.3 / 41.6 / 40.1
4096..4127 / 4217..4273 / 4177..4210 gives -0.04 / 40.9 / 41.7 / 40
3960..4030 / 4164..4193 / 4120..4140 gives -0.06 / 35.8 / 42.9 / 42.6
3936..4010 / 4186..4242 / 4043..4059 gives -0.16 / 31.5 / 40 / 40.9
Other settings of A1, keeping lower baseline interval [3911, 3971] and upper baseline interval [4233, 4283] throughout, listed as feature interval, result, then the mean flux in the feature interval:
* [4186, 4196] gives -1.37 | 42.2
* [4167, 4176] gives -1.63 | 42.8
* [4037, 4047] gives -3.54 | 41.9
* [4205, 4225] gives -1.92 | 41.7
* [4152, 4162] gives -2.15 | 43.3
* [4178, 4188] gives -1.44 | 42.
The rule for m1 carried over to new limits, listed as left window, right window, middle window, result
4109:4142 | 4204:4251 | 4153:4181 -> -0.8 A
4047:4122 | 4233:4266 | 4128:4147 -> -1.0 A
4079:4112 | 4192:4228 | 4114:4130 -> -0.9 A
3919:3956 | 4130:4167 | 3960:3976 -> 4.0 A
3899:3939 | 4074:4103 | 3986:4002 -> -2.8 A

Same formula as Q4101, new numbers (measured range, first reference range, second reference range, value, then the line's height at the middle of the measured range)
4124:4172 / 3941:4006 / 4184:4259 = -0.13 mag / 38.2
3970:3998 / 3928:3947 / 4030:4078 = -0.19 mag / 27.6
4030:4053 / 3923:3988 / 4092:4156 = -0.19 mag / 34.3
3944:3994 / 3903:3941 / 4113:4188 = -0.01 mag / 30.3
